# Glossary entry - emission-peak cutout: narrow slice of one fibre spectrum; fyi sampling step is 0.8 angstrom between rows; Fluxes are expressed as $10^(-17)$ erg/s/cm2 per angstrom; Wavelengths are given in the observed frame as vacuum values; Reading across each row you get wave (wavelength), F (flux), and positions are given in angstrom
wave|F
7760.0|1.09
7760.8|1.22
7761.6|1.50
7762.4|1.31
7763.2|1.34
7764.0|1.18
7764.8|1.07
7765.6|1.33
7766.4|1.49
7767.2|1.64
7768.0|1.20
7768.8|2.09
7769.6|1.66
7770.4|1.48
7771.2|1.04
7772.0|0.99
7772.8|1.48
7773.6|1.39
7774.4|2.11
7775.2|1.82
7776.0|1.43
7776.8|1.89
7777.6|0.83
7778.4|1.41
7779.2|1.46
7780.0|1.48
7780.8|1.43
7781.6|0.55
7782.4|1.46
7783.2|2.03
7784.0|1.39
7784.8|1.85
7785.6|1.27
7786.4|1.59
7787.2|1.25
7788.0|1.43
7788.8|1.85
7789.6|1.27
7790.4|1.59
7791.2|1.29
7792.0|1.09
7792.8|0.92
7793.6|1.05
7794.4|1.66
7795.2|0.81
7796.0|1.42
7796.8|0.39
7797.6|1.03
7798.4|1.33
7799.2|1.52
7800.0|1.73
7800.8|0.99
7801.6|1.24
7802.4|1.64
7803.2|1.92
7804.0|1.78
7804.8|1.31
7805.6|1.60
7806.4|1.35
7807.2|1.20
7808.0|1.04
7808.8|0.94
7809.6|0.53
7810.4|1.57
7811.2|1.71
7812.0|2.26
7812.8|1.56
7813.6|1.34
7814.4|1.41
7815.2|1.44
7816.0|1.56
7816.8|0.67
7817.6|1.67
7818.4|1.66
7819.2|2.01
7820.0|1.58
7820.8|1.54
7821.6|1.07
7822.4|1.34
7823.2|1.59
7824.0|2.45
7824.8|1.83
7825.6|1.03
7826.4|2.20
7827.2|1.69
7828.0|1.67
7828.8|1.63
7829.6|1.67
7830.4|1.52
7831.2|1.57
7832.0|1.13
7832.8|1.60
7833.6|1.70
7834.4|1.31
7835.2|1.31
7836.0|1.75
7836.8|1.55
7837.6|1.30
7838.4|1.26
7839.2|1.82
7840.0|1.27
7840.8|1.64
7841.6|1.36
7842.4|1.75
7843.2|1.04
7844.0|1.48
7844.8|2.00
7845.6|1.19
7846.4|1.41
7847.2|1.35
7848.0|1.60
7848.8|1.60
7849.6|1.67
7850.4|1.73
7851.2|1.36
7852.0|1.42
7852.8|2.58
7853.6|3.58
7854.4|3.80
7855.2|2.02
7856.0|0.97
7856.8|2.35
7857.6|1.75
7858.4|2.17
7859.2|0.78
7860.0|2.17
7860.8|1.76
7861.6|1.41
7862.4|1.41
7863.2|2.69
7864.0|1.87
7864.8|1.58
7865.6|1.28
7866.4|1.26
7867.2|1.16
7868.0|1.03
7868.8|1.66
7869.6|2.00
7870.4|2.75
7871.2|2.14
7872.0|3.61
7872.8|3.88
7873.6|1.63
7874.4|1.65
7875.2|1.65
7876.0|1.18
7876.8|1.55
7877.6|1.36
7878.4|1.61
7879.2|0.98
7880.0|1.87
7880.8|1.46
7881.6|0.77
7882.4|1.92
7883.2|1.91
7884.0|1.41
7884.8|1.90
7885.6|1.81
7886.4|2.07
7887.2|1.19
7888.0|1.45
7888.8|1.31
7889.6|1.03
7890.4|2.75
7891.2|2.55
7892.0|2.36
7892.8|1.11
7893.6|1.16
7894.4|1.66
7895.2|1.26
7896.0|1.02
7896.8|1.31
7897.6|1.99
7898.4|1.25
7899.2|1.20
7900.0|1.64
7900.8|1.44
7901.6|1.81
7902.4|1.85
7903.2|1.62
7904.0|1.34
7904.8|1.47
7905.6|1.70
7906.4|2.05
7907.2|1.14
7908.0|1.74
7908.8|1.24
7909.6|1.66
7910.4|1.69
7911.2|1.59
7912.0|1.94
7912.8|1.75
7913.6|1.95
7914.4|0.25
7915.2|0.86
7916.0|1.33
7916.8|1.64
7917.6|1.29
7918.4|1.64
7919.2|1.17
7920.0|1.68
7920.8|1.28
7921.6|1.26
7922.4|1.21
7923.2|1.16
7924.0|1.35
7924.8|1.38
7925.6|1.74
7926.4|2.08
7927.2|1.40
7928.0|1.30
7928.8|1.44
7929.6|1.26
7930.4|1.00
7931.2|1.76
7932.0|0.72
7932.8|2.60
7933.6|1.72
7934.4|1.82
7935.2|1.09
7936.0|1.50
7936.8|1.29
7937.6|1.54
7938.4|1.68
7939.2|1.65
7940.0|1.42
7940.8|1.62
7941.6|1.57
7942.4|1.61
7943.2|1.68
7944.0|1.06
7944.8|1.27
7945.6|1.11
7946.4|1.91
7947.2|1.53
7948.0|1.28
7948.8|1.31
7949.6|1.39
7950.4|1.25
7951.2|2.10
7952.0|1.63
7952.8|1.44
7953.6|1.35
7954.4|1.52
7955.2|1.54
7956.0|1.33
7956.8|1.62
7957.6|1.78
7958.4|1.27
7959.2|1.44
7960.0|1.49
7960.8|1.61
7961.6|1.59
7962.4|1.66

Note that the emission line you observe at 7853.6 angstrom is [S II]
